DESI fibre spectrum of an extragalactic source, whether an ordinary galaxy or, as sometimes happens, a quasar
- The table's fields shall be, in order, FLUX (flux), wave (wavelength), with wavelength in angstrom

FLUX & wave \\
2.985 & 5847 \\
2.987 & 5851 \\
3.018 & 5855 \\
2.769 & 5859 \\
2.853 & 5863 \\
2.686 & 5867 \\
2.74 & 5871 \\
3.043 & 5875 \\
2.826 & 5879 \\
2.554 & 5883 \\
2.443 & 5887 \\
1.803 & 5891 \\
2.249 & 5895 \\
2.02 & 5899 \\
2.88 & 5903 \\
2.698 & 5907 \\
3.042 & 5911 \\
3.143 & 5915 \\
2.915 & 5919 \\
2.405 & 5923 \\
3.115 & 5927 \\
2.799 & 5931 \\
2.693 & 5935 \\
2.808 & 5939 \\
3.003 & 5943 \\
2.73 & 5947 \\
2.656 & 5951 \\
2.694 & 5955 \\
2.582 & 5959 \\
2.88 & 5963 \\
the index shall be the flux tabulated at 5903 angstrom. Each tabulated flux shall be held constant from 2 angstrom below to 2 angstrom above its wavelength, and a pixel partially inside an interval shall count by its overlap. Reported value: 2.88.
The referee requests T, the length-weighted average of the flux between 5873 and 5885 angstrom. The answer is 2.81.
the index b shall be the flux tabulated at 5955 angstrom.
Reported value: 2.694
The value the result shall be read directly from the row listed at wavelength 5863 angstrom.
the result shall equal 2.853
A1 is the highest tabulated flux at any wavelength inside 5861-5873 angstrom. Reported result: 2.853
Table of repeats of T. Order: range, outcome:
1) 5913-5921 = 3.03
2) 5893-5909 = 2.46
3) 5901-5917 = 2.94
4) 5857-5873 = 2.76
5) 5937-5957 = 2.78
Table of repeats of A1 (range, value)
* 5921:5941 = 3.115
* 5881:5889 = 2.554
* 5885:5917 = 3.143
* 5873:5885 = 3.043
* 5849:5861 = 3.018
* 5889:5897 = 2.249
